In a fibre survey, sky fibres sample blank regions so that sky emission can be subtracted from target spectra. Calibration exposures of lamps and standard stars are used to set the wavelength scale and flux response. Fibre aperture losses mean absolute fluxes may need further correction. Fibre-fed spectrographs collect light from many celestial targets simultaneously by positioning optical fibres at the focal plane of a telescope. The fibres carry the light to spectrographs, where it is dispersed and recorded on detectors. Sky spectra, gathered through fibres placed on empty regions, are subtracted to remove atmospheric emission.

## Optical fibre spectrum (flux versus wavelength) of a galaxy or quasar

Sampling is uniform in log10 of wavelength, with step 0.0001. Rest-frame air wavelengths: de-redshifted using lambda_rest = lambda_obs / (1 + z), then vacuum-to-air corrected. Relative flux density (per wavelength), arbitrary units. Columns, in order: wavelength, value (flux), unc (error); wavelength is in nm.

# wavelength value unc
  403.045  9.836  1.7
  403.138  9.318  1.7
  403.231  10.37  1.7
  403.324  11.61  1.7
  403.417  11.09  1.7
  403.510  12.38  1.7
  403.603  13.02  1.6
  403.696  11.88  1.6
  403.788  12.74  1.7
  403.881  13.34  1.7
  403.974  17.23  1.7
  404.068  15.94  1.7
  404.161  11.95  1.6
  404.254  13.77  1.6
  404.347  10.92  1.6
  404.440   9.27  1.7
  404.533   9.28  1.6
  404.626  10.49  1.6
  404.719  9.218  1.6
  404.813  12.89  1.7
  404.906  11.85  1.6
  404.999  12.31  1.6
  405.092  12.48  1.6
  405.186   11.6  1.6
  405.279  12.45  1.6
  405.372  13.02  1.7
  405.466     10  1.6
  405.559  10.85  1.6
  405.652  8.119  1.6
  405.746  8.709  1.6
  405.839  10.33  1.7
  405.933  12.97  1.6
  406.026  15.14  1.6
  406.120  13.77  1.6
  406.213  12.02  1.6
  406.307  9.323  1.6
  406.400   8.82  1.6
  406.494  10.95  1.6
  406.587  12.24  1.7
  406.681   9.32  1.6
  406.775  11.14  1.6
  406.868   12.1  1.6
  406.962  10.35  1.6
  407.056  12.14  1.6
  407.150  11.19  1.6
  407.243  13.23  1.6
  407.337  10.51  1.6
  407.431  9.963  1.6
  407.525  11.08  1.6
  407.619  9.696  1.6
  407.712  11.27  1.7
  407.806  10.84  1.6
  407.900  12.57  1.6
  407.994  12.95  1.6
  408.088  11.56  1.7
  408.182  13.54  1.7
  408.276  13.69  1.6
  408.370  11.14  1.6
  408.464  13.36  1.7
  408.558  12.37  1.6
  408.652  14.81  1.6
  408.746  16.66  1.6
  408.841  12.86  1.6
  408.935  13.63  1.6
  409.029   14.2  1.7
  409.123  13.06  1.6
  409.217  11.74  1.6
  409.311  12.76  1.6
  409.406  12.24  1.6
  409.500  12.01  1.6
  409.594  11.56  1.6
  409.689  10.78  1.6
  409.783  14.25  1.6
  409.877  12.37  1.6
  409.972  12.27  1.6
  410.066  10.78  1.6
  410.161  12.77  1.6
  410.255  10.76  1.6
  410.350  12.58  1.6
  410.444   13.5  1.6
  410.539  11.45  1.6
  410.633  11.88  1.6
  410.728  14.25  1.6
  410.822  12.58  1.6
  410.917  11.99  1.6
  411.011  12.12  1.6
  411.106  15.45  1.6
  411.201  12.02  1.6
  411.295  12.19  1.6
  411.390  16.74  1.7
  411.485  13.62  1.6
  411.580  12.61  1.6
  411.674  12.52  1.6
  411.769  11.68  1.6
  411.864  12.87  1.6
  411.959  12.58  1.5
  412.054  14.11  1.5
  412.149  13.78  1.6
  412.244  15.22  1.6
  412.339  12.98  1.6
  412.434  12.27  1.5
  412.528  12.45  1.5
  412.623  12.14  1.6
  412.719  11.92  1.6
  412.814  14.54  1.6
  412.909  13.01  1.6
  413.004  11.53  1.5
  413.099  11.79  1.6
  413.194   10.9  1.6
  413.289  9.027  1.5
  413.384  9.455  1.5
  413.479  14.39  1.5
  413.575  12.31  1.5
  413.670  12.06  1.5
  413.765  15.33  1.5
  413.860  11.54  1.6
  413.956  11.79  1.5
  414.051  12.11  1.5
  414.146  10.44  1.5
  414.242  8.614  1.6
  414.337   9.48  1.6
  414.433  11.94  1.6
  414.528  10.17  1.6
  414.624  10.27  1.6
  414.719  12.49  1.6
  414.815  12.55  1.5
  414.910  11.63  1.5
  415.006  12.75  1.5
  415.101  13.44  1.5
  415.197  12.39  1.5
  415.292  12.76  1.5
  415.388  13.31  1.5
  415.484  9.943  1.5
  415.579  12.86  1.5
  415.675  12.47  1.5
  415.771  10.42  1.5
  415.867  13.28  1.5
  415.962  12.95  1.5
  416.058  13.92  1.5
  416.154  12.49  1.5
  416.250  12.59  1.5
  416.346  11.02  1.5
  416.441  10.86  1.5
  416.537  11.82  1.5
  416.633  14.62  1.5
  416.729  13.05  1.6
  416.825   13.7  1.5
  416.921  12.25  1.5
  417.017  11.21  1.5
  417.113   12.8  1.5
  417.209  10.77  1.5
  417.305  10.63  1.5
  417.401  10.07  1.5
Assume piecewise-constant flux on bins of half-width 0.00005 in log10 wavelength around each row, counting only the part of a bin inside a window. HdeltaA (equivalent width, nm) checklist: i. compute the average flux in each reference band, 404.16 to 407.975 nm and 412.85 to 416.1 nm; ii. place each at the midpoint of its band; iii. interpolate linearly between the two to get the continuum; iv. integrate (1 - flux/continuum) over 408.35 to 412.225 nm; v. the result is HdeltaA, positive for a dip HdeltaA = -0.446 nm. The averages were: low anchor 11.2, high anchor 11.9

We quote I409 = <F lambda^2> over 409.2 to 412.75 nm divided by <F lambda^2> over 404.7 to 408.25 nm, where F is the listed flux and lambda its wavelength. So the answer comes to 1.14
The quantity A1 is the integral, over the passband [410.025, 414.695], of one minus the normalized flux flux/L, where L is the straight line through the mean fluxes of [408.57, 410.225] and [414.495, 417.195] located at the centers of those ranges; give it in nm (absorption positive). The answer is 0.11 nm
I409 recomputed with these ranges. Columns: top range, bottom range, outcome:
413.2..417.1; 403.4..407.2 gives 1.08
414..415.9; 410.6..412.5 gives 0.90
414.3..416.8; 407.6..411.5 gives 0.99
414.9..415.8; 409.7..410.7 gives 1.03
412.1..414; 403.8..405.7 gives 1.09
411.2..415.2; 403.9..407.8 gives 1.11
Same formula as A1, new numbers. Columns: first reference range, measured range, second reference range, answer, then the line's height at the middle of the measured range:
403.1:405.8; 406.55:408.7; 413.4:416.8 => 0.00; 11.8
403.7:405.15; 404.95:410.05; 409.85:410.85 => 0.14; 12.3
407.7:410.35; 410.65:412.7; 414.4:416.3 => -0.11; 12.5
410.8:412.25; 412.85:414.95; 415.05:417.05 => 0.21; 12.8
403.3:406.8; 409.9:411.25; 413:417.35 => -0.07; 11.8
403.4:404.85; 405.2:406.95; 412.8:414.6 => 0.13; 12.1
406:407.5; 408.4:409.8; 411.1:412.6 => -0.10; 12.2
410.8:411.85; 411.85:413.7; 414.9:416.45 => 0.05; 12.8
